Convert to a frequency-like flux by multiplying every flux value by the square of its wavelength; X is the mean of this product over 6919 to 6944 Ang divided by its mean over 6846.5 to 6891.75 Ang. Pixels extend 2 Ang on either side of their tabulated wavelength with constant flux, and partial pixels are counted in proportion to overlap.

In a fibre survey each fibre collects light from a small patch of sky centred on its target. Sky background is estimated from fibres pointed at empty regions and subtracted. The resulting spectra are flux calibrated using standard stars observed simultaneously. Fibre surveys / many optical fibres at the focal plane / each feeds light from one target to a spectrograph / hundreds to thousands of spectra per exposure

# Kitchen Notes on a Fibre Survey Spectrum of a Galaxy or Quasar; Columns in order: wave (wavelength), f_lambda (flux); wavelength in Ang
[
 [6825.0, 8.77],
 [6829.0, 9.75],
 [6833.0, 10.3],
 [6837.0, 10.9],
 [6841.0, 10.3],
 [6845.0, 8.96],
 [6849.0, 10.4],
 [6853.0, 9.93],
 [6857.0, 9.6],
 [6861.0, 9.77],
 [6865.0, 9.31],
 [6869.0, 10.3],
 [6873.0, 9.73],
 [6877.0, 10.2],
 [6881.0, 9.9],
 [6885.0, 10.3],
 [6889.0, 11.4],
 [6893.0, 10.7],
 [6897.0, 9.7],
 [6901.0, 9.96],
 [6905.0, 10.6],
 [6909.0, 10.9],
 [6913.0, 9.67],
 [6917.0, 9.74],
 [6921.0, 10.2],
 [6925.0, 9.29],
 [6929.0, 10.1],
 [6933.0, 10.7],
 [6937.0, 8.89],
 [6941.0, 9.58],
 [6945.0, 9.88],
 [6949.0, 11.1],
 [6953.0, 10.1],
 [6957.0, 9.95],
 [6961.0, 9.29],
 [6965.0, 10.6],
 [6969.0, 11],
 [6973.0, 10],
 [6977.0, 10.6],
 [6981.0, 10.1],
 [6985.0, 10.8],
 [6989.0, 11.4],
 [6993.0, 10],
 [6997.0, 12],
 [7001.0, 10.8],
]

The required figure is 0.99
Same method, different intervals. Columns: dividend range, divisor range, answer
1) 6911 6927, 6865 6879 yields 0.99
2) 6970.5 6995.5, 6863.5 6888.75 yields 1.08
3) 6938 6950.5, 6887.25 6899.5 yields 0.97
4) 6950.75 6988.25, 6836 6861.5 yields 1.07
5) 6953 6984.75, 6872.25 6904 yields 1.02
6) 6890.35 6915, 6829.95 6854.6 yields 1.03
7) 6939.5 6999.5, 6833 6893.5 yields 1.07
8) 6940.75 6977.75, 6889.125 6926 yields 1.02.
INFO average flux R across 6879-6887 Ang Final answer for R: 10.1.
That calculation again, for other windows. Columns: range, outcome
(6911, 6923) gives 9.87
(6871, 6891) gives 10.3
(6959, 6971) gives 10.3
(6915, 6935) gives 10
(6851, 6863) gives 9.77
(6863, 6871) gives 9.8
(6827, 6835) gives 10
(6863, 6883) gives 9.89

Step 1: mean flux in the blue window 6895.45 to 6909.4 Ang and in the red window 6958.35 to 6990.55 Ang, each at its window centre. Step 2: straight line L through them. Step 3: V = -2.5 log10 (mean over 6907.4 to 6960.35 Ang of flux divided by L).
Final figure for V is 0.04 mag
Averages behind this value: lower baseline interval 10.2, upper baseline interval 10.5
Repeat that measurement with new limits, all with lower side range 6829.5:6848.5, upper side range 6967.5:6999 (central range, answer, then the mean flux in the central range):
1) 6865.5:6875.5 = 0.035 mag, 9.92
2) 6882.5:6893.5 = -0.046 mag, 10.8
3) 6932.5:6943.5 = 0.101 mag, 9.6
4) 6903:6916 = 0.008 mag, 10.3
